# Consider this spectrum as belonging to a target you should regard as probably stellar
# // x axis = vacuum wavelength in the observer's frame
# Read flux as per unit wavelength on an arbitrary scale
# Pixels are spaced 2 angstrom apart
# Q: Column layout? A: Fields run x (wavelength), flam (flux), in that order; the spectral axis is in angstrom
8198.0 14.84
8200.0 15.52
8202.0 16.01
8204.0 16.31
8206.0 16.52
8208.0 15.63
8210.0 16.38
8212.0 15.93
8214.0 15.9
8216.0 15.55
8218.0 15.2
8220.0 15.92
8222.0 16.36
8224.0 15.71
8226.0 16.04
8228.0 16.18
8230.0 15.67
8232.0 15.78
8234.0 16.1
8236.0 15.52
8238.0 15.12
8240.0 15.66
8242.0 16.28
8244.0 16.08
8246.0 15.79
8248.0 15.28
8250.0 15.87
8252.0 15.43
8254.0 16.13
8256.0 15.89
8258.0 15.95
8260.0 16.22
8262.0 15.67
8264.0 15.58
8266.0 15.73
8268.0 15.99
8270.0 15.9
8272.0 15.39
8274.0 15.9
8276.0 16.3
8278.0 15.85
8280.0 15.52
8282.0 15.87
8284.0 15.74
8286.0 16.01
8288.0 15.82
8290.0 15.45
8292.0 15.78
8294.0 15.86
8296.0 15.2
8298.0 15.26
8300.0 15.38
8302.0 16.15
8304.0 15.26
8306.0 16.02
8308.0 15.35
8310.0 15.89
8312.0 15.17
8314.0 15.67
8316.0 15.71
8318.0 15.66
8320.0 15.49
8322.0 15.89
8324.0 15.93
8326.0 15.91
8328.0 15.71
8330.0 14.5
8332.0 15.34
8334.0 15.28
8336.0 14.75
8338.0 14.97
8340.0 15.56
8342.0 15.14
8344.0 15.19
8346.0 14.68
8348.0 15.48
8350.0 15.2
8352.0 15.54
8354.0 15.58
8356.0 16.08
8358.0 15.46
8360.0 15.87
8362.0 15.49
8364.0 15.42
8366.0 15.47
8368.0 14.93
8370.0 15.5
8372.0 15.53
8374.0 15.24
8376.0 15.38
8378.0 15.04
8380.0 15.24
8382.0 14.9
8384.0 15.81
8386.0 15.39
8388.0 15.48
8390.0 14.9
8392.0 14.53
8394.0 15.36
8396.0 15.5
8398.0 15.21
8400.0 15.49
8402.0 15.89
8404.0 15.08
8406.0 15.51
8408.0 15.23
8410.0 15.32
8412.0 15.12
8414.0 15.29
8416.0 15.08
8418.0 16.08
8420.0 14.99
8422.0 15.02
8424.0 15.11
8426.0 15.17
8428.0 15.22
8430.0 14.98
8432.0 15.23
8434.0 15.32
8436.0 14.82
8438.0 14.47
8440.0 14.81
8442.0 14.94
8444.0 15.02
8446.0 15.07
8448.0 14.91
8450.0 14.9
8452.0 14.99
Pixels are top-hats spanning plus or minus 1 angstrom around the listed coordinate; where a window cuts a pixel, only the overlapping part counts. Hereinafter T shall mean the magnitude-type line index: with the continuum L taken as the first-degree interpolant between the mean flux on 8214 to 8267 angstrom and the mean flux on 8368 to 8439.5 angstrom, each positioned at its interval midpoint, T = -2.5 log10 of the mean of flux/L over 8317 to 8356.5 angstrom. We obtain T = 0.01 mag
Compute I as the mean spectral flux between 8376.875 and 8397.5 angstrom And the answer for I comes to 15.2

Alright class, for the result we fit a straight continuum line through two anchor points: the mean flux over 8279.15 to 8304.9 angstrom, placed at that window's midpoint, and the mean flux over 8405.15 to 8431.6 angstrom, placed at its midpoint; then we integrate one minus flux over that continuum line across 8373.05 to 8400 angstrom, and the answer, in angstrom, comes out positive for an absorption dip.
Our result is 0.18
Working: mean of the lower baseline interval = 15.6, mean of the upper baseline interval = 15.2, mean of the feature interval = 15.2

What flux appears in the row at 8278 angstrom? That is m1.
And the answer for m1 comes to 15.85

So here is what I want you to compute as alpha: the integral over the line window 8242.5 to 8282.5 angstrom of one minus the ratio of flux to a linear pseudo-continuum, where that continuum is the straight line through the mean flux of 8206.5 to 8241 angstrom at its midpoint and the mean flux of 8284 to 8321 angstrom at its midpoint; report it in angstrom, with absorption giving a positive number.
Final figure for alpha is -0.3 angstrom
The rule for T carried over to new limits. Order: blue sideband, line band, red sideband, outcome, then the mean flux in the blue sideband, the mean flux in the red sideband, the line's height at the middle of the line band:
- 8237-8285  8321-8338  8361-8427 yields 0.011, 15.8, 15.3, 15.5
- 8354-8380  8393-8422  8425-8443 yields -0.013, 15.4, 15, 15.2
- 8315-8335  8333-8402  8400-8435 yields 0.007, 15.5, 15.3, 15.4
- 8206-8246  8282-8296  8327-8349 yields -0.020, 15.9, 15.1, 15.5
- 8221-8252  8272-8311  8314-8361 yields -0.007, 15.8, 15.4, 15.6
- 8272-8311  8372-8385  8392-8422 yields 0.009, 15.7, 15.3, 15.4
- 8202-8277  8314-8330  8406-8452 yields -0.010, 15.9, 15.1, 15.5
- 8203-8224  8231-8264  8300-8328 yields 0.005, 16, 15.7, 15.9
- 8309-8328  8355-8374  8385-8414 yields -0.003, 15.7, 15.3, 15.5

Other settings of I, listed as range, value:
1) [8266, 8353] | 15.6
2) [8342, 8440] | 15.3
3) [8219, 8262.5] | 15.8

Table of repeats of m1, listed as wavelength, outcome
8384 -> 15.81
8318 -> 15.66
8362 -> 15.49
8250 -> 15.87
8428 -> 15.22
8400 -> 15.49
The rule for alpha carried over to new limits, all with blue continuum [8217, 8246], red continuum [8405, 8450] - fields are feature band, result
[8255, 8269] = -0.13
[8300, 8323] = -0.16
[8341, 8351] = 0.18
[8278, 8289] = -0.11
